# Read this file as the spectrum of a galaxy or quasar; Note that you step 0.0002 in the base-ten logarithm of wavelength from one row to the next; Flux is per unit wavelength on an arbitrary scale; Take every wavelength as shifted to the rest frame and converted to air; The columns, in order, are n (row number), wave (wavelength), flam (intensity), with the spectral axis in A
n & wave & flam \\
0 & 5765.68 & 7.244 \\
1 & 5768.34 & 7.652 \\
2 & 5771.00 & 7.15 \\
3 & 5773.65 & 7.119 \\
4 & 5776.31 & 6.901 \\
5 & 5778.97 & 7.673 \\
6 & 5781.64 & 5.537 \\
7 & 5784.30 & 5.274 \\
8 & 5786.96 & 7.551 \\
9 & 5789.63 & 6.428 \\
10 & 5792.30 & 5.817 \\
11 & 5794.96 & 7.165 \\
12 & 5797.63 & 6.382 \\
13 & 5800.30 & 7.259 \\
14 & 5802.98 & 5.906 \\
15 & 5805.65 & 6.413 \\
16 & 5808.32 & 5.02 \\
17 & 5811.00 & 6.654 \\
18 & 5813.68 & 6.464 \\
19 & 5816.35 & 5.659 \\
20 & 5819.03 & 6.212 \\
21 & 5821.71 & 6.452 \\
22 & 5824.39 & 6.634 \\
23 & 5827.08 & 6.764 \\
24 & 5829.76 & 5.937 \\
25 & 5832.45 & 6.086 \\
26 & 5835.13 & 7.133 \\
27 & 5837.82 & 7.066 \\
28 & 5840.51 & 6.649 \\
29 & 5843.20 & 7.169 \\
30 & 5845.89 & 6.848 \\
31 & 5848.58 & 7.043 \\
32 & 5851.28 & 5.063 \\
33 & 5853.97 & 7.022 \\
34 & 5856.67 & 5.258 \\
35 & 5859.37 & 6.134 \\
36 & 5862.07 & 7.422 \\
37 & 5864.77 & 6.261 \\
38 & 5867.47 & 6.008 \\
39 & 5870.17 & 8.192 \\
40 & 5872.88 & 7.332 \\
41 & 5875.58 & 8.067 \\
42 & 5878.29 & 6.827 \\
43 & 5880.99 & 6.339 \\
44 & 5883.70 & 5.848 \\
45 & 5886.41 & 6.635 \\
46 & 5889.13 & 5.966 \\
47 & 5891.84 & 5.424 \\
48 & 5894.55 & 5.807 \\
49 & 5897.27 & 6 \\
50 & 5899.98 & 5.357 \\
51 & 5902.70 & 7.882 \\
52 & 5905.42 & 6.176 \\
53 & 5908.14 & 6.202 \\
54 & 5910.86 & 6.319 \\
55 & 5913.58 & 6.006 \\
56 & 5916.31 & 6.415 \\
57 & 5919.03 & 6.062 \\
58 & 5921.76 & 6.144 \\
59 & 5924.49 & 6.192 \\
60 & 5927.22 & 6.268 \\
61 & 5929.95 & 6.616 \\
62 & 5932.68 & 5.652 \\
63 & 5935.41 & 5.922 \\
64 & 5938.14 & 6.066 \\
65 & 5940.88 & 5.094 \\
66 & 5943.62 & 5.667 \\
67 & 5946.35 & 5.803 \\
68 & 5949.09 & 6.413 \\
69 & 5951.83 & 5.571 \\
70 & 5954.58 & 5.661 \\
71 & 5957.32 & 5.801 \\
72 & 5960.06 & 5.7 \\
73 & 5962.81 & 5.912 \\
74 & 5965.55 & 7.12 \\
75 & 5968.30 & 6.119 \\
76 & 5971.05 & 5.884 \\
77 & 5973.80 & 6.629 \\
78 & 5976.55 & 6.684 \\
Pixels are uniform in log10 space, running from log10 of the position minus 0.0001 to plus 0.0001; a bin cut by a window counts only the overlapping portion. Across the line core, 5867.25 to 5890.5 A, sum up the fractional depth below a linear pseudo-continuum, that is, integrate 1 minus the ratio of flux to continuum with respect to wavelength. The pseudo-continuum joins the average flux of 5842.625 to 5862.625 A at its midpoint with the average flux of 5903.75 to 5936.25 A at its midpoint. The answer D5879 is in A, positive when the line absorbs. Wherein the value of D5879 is -1.8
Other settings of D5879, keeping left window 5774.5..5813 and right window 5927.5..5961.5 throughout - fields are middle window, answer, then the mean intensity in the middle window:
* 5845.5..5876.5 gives -2.7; 6.7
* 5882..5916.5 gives -0.7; 6.15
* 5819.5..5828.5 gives -0.4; 6.57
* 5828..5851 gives -1.5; 6.66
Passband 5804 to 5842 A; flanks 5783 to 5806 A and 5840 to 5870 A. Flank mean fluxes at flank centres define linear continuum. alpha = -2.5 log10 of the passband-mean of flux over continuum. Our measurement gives 0.02 mag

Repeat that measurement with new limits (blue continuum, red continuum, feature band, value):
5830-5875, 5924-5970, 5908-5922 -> 0.00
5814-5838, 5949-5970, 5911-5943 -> 0.01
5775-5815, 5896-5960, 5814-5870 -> -0.03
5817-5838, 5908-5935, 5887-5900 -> 0.08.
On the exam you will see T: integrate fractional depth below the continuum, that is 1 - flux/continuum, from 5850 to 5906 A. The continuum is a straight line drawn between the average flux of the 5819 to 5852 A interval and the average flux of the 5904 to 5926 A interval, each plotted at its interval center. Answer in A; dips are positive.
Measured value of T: -0.5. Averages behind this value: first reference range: 6.58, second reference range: 6.19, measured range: 6.43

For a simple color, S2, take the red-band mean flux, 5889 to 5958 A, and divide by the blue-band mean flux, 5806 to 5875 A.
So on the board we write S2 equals 0.9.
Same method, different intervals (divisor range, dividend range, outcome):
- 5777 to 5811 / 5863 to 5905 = 1.02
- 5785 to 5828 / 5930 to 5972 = 0.92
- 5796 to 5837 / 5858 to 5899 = 1.03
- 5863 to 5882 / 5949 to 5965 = 0.83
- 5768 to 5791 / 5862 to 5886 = 1.02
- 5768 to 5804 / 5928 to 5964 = 0.87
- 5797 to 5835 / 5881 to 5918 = 0.98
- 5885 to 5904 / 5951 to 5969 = 0.97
